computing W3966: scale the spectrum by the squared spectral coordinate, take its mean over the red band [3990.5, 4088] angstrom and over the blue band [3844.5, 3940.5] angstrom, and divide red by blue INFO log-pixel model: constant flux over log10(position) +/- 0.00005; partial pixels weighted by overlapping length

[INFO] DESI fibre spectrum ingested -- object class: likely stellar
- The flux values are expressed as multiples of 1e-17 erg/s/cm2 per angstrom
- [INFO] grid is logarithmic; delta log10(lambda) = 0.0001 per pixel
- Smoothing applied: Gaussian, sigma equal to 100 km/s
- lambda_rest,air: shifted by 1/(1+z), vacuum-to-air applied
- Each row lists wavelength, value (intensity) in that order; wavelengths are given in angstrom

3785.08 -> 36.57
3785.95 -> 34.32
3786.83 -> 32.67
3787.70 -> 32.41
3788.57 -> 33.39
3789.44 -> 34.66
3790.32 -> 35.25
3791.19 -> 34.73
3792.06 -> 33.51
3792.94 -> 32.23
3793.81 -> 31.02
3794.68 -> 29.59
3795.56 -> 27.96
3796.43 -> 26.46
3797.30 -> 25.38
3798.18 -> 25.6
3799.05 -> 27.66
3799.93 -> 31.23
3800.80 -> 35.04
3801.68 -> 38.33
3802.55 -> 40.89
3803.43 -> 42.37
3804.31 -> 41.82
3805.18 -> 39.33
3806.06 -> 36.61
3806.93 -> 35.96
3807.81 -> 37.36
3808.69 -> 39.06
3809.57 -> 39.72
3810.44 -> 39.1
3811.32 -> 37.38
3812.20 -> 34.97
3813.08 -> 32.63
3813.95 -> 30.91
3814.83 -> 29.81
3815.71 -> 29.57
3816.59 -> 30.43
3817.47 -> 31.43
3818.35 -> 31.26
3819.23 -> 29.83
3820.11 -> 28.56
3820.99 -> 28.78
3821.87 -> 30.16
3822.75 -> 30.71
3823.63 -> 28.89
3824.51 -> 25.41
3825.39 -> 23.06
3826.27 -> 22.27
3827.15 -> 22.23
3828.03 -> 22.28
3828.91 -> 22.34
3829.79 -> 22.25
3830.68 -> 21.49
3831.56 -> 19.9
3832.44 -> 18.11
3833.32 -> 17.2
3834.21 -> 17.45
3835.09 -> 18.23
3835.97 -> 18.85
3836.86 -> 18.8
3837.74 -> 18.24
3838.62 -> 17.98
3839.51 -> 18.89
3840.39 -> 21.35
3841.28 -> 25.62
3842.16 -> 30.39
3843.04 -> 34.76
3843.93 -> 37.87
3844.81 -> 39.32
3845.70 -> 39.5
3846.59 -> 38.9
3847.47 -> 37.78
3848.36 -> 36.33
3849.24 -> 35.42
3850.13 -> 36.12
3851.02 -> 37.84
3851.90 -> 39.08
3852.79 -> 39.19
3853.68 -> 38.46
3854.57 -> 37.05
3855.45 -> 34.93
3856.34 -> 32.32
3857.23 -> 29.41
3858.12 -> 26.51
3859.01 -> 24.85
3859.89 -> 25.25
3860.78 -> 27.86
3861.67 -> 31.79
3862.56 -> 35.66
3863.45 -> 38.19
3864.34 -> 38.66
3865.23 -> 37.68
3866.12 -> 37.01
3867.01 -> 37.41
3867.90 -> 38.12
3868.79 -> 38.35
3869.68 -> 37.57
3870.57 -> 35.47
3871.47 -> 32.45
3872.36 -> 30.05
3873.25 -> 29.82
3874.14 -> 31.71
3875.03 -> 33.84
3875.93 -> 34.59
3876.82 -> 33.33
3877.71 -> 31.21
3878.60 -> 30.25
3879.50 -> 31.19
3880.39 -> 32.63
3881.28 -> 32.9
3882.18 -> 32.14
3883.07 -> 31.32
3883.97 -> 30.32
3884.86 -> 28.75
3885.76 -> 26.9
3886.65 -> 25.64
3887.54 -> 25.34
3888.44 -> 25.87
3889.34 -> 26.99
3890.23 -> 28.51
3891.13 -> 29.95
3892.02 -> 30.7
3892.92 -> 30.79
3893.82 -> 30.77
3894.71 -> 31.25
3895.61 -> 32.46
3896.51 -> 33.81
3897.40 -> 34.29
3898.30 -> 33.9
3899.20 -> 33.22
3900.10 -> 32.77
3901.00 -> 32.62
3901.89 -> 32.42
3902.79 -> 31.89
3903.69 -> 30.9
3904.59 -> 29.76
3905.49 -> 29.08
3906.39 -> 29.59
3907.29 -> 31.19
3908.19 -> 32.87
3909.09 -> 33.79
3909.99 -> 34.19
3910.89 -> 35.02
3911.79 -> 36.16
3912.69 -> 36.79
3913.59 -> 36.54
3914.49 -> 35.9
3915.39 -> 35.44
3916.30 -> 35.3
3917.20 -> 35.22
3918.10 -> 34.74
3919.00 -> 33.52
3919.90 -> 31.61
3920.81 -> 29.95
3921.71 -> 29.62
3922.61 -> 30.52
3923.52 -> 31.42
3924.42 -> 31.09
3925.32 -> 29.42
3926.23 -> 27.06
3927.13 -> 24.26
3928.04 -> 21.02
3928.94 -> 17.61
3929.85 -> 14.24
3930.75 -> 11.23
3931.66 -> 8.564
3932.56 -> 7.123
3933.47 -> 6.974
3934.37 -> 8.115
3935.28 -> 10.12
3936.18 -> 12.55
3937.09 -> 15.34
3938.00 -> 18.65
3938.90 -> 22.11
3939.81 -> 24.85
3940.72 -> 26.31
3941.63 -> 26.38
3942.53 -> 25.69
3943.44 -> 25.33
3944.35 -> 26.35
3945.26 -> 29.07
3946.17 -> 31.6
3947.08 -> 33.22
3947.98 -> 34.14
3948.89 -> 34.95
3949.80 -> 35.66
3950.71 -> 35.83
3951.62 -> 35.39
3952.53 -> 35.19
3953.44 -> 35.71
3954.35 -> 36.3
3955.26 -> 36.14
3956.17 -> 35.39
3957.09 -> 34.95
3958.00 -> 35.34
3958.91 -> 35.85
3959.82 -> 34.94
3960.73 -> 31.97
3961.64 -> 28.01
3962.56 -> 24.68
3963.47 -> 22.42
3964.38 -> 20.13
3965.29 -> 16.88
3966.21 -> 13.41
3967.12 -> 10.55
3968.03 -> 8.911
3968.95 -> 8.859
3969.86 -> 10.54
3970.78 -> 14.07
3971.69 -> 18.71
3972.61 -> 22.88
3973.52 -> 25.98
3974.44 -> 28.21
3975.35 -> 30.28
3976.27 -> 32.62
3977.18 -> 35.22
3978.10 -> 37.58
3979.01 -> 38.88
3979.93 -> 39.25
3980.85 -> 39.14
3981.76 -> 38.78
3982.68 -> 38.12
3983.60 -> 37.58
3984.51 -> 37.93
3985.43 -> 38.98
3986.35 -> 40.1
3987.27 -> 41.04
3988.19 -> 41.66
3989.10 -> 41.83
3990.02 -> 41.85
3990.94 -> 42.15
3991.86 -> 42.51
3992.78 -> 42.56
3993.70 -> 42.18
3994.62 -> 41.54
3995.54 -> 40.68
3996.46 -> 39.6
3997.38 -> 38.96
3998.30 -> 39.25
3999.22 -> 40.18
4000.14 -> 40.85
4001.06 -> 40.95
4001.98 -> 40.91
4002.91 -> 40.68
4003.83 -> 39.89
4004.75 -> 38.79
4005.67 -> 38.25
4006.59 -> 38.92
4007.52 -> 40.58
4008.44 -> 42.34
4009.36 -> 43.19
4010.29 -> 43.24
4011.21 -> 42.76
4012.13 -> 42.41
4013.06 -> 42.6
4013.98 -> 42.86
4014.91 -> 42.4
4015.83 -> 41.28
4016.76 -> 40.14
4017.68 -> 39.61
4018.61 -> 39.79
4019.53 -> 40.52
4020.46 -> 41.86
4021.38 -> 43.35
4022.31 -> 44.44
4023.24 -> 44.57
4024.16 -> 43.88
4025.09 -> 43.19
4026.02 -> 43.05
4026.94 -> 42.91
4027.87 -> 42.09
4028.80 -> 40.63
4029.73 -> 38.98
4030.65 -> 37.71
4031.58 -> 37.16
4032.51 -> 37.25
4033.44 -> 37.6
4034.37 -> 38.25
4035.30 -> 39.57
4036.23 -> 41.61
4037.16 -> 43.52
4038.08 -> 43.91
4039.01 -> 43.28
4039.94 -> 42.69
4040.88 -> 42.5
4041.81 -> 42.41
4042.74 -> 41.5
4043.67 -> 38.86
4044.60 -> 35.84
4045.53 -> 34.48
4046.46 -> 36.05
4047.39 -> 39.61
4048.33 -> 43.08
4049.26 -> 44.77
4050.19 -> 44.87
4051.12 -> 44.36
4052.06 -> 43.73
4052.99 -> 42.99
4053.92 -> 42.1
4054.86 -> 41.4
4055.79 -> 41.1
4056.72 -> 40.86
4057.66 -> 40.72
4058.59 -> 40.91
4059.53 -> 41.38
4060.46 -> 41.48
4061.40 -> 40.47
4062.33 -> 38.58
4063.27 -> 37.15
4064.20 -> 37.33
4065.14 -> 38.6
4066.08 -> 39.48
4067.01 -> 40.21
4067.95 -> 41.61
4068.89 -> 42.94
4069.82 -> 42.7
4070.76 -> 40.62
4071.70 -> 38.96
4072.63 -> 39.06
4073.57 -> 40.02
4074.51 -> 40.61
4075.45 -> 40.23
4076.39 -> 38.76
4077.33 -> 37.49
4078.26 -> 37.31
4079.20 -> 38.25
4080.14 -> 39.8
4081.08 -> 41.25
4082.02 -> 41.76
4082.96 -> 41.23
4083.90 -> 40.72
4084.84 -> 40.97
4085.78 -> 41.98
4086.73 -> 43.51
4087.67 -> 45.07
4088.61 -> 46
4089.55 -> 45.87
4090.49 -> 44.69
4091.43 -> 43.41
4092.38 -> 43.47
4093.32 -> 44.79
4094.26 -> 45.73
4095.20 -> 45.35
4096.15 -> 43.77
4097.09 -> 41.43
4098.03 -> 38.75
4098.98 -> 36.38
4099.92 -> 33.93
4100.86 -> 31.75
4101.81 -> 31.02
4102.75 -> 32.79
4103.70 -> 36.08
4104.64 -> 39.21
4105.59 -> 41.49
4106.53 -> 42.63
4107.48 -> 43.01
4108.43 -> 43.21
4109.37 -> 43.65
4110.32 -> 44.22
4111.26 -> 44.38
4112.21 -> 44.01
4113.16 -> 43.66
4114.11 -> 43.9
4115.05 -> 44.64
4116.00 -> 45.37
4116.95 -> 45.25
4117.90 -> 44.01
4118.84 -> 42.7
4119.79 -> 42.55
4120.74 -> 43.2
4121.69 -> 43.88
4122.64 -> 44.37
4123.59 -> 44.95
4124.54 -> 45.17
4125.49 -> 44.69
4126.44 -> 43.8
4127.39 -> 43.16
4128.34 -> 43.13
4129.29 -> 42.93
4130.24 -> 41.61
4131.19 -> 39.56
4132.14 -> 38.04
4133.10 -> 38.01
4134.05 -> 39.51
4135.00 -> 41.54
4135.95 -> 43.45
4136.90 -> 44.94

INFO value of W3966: 1.46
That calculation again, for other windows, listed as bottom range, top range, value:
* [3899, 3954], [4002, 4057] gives 1.56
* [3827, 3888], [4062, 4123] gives 1.53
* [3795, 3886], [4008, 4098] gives 1.48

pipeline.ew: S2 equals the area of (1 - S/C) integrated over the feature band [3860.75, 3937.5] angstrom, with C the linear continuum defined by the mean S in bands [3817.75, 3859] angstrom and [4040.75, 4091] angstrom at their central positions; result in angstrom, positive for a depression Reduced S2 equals 4.2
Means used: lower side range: 28.3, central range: 29.7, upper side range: 40.9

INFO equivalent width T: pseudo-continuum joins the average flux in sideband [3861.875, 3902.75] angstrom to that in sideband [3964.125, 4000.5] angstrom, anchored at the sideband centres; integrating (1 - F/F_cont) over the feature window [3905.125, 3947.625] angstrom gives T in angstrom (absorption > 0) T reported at 8.18 angstrom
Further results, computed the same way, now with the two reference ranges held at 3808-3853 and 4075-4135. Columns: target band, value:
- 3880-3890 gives 0.8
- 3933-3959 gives 5.2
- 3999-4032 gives -3.3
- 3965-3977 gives 5.6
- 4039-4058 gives -1.1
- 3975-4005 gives -2.6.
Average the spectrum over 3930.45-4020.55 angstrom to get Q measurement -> 32.1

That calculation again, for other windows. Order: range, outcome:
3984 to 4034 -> 41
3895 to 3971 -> 27.4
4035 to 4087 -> 40.7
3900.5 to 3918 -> 33.4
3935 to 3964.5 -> 29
